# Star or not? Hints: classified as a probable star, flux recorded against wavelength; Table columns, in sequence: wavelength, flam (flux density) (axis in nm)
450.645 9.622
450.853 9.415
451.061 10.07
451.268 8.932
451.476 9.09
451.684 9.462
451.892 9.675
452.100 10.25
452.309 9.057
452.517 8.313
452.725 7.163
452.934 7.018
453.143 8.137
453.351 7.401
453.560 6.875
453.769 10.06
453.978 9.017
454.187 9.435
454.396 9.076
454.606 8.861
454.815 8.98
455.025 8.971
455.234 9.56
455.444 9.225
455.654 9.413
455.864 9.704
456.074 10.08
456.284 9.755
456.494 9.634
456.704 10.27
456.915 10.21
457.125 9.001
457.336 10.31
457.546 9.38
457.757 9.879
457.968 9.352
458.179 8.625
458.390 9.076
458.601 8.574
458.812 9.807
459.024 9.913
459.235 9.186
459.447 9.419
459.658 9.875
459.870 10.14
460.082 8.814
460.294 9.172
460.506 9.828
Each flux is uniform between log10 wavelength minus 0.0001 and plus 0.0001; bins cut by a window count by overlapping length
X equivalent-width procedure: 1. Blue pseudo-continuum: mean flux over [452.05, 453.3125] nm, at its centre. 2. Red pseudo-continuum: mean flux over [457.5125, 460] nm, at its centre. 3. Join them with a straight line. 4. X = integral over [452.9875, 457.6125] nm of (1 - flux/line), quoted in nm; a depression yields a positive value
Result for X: -0.26 nm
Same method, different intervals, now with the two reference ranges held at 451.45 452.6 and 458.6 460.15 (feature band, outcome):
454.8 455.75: 0.02 nm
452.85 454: 0.16 nm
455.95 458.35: -0.05 nm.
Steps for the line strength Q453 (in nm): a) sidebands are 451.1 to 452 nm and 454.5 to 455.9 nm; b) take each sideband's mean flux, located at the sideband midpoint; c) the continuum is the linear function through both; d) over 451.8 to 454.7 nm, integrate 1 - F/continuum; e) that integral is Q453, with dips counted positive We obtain 0.22 nm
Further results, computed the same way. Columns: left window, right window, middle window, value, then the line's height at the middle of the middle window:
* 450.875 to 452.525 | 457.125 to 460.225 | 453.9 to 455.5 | 0.05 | 9.43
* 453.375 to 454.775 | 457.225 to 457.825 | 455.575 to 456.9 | -0.05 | 9.46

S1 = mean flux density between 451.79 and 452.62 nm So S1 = 9.32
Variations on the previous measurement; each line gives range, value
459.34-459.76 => 9.65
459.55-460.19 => 9.61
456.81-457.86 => 9.76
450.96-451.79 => 9.39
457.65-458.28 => 9.28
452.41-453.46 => 7.61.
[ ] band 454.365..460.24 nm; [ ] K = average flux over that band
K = 9.47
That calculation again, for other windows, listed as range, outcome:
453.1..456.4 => 9.05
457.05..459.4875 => 9.38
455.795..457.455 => 9.87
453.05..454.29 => 8.49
